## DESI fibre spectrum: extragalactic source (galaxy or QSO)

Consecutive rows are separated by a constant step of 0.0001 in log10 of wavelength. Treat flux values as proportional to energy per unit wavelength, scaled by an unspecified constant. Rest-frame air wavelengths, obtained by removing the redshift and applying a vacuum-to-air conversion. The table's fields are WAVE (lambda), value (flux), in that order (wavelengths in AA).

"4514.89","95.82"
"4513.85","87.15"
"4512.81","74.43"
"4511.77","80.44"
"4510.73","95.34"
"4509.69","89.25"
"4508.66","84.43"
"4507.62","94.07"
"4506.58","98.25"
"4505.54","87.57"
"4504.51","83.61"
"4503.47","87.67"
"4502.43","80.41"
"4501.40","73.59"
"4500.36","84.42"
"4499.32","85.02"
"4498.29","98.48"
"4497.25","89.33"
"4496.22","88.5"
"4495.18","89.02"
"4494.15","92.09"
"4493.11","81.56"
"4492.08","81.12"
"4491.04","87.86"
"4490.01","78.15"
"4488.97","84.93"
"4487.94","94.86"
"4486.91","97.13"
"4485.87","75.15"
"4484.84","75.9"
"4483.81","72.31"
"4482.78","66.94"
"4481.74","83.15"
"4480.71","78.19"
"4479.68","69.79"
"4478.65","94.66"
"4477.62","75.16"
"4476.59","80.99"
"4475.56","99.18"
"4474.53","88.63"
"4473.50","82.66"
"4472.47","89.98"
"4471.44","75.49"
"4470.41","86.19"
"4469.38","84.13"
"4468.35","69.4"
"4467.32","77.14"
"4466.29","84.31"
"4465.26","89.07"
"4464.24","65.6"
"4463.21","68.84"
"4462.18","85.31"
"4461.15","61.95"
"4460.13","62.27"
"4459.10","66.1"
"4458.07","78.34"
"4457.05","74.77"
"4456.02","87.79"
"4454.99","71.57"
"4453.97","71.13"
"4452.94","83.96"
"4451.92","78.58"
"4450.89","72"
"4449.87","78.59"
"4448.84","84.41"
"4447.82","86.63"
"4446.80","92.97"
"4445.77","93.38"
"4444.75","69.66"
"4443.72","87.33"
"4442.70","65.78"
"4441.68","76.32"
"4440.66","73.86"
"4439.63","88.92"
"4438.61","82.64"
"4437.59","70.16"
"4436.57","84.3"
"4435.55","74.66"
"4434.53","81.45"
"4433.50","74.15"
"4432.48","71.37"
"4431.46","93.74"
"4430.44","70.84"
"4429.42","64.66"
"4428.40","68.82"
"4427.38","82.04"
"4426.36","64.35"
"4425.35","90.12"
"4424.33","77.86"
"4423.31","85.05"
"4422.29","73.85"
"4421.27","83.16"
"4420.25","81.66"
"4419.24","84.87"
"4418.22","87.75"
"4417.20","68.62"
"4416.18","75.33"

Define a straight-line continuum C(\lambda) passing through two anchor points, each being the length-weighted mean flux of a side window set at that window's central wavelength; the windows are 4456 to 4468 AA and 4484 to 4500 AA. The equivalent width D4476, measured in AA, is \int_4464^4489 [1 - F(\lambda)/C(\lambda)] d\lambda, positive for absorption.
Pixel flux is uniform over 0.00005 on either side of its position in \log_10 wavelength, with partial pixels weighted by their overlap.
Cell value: -0.50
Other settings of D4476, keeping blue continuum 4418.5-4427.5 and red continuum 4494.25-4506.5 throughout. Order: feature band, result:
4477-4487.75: 0.8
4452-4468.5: 1.7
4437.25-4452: 0.4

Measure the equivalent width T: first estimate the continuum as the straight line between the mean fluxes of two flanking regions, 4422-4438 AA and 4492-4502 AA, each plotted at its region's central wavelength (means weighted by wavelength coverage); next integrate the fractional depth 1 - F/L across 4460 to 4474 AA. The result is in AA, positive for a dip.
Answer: 0.8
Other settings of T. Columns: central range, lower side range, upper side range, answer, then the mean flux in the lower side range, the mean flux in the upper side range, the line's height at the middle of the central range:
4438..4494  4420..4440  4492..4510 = 1.9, 78.1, 87.3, 82.7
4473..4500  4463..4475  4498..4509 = -0.2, 80.4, 86.9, 83.7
